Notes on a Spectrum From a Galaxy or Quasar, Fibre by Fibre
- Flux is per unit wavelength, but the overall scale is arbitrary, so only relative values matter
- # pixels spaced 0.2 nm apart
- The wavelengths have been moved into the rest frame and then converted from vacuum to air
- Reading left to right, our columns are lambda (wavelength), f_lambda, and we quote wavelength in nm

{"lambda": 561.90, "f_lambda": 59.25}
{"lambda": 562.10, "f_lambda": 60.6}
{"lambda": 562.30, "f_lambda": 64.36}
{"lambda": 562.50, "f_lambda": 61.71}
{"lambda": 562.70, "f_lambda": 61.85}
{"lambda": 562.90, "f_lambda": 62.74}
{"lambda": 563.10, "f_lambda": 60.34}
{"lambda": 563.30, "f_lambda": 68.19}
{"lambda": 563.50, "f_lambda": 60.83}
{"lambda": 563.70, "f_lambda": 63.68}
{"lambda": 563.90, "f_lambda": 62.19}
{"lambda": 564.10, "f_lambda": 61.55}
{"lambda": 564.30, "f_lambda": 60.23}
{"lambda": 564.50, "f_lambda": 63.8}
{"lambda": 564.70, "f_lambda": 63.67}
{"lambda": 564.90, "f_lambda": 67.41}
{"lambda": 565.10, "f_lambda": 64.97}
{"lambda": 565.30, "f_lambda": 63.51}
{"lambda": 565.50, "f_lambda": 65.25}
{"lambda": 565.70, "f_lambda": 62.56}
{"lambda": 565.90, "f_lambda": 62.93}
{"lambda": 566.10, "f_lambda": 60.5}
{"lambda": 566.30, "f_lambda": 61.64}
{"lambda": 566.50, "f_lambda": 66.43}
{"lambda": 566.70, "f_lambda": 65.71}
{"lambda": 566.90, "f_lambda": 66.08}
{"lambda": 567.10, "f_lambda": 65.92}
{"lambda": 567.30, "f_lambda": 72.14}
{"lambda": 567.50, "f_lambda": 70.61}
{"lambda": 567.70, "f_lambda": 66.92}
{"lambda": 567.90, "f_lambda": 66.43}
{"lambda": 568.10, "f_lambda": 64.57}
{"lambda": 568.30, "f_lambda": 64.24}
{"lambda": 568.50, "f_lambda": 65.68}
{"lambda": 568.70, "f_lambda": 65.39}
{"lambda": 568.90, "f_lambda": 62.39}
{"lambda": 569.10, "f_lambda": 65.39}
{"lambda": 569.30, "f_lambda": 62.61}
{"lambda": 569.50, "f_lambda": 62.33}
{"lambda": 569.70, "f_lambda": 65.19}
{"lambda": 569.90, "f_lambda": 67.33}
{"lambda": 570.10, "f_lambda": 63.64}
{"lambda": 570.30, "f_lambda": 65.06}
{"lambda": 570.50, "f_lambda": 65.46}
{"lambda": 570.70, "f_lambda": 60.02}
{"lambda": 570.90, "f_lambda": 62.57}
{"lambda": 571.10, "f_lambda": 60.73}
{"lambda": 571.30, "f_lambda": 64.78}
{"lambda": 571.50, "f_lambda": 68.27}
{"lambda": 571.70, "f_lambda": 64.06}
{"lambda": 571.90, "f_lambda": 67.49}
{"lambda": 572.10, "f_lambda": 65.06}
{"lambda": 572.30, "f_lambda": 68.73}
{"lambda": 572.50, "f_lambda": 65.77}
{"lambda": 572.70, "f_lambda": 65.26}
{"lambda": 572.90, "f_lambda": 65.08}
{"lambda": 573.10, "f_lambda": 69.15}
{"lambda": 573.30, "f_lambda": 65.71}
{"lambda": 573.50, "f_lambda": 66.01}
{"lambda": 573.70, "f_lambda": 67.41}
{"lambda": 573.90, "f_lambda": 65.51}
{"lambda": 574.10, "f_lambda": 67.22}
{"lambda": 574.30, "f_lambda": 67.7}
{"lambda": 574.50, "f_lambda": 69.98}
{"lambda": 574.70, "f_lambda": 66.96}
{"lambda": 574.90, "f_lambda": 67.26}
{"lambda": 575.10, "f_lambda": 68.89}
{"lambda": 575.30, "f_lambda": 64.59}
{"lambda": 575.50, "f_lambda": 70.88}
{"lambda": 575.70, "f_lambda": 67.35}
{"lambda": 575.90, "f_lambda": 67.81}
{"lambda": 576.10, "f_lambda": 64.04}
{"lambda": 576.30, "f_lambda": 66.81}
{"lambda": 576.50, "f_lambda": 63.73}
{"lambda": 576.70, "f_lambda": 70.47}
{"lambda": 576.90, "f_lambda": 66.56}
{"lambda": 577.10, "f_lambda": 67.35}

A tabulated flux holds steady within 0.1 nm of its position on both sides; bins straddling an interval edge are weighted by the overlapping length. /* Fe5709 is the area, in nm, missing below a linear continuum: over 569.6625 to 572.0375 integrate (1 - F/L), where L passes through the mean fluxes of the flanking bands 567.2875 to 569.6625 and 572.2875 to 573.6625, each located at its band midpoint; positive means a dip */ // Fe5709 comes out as 0.052 nm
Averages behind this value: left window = 65.5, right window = 66.4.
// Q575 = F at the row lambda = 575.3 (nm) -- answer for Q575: 64.59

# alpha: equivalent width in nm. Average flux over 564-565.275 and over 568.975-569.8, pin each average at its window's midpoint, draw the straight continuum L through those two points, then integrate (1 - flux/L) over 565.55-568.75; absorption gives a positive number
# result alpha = -0.09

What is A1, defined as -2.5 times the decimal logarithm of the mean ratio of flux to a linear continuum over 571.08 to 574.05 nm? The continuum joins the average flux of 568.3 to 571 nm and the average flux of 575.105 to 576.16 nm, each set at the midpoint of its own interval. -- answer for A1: -0.008 mag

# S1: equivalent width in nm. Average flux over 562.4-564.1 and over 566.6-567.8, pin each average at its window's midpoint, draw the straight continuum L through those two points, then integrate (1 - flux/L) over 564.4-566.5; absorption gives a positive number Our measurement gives 0.06 nm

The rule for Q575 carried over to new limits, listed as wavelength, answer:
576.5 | 63.73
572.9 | 65.08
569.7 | 65.19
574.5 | 69.98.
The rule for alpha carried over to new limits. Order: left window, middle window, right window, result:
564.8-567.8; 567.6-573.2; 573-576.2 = 0.12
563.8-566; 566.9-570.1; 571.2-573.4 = -0.05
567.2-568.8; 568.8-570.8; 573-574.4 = 0.09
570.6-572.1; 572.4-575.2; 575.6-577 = -0.07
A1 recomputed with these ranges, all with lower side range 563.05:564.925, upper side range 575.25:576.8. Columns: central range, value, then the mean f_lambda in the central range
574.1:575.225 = -0.02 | 68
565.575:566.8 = 0.01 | 63.3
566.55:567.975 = -0.06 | 67.7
